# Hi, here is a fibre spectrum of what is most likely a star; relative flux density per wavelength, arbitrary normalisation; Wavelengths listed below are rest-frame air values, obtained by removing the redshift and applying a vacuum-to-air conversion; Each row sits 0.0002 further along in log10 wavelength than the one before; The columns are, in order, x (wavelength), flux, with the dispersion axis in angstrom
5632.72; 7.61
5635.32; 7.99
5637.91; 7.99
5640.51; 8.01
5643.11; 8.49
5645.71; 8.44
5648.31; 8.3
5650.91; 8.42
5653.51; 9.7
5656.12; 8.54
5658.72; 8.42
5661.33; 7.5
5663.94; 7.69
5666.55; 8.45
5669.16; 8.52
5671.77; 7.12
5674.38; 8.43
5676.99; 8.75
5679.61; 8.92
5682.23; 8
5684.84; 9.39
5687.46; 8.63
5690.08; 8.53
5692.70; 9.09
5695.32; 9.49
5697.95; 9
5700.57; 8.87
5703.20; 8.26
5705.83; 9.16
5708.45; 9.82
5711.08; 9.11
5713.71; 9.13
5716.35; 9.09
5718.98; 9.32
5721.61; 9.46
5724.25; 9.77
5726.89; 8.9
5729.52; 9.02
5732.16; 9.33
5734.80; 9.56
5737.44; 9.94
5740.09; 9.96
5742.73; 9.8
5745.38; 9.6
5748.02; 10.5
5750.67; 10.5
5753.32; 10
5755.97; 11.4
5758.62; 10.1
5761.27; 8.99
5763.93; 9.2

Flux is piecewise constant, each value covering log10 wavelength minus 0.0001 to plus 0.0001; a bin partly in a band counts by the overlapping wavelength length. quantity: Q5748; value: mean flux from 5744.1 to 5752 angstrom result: 10.2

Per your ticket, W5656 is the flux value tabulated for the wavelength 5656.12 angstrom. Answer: 8.54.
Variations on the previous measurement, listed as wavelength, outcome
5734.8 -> 9.56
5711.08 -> 9.11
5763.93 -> 9.2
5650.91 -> 8.42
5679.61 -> 8.92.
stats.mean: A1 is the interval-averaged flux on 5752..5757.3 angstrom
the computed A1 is 10.7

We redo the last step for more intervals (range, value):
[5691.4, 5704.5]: 8.94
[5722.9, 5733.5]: 9.26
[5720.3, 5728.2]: 9.37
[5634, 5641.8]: 7.99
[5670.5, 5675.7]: 7.79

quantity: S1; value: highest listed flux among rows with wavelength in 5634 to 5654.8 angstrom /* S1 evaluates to 9.7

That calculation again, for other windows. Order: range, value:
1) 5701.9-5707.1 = 9.16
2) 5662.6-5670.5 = 8.52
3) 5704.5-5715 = 9.82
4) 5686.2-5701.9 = 9.49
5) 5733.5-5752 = 10.5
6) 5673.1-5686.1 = 9.39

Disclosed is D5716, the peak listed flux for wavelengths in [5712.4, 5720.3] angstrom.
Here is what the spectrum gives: 9.32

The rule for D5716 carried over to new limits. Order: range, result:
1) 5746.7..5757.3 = 11.4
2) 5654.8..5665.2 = 8.54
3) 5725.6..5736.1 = 9.56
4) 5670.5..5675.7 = 8.43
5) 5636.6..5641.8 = 8.01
